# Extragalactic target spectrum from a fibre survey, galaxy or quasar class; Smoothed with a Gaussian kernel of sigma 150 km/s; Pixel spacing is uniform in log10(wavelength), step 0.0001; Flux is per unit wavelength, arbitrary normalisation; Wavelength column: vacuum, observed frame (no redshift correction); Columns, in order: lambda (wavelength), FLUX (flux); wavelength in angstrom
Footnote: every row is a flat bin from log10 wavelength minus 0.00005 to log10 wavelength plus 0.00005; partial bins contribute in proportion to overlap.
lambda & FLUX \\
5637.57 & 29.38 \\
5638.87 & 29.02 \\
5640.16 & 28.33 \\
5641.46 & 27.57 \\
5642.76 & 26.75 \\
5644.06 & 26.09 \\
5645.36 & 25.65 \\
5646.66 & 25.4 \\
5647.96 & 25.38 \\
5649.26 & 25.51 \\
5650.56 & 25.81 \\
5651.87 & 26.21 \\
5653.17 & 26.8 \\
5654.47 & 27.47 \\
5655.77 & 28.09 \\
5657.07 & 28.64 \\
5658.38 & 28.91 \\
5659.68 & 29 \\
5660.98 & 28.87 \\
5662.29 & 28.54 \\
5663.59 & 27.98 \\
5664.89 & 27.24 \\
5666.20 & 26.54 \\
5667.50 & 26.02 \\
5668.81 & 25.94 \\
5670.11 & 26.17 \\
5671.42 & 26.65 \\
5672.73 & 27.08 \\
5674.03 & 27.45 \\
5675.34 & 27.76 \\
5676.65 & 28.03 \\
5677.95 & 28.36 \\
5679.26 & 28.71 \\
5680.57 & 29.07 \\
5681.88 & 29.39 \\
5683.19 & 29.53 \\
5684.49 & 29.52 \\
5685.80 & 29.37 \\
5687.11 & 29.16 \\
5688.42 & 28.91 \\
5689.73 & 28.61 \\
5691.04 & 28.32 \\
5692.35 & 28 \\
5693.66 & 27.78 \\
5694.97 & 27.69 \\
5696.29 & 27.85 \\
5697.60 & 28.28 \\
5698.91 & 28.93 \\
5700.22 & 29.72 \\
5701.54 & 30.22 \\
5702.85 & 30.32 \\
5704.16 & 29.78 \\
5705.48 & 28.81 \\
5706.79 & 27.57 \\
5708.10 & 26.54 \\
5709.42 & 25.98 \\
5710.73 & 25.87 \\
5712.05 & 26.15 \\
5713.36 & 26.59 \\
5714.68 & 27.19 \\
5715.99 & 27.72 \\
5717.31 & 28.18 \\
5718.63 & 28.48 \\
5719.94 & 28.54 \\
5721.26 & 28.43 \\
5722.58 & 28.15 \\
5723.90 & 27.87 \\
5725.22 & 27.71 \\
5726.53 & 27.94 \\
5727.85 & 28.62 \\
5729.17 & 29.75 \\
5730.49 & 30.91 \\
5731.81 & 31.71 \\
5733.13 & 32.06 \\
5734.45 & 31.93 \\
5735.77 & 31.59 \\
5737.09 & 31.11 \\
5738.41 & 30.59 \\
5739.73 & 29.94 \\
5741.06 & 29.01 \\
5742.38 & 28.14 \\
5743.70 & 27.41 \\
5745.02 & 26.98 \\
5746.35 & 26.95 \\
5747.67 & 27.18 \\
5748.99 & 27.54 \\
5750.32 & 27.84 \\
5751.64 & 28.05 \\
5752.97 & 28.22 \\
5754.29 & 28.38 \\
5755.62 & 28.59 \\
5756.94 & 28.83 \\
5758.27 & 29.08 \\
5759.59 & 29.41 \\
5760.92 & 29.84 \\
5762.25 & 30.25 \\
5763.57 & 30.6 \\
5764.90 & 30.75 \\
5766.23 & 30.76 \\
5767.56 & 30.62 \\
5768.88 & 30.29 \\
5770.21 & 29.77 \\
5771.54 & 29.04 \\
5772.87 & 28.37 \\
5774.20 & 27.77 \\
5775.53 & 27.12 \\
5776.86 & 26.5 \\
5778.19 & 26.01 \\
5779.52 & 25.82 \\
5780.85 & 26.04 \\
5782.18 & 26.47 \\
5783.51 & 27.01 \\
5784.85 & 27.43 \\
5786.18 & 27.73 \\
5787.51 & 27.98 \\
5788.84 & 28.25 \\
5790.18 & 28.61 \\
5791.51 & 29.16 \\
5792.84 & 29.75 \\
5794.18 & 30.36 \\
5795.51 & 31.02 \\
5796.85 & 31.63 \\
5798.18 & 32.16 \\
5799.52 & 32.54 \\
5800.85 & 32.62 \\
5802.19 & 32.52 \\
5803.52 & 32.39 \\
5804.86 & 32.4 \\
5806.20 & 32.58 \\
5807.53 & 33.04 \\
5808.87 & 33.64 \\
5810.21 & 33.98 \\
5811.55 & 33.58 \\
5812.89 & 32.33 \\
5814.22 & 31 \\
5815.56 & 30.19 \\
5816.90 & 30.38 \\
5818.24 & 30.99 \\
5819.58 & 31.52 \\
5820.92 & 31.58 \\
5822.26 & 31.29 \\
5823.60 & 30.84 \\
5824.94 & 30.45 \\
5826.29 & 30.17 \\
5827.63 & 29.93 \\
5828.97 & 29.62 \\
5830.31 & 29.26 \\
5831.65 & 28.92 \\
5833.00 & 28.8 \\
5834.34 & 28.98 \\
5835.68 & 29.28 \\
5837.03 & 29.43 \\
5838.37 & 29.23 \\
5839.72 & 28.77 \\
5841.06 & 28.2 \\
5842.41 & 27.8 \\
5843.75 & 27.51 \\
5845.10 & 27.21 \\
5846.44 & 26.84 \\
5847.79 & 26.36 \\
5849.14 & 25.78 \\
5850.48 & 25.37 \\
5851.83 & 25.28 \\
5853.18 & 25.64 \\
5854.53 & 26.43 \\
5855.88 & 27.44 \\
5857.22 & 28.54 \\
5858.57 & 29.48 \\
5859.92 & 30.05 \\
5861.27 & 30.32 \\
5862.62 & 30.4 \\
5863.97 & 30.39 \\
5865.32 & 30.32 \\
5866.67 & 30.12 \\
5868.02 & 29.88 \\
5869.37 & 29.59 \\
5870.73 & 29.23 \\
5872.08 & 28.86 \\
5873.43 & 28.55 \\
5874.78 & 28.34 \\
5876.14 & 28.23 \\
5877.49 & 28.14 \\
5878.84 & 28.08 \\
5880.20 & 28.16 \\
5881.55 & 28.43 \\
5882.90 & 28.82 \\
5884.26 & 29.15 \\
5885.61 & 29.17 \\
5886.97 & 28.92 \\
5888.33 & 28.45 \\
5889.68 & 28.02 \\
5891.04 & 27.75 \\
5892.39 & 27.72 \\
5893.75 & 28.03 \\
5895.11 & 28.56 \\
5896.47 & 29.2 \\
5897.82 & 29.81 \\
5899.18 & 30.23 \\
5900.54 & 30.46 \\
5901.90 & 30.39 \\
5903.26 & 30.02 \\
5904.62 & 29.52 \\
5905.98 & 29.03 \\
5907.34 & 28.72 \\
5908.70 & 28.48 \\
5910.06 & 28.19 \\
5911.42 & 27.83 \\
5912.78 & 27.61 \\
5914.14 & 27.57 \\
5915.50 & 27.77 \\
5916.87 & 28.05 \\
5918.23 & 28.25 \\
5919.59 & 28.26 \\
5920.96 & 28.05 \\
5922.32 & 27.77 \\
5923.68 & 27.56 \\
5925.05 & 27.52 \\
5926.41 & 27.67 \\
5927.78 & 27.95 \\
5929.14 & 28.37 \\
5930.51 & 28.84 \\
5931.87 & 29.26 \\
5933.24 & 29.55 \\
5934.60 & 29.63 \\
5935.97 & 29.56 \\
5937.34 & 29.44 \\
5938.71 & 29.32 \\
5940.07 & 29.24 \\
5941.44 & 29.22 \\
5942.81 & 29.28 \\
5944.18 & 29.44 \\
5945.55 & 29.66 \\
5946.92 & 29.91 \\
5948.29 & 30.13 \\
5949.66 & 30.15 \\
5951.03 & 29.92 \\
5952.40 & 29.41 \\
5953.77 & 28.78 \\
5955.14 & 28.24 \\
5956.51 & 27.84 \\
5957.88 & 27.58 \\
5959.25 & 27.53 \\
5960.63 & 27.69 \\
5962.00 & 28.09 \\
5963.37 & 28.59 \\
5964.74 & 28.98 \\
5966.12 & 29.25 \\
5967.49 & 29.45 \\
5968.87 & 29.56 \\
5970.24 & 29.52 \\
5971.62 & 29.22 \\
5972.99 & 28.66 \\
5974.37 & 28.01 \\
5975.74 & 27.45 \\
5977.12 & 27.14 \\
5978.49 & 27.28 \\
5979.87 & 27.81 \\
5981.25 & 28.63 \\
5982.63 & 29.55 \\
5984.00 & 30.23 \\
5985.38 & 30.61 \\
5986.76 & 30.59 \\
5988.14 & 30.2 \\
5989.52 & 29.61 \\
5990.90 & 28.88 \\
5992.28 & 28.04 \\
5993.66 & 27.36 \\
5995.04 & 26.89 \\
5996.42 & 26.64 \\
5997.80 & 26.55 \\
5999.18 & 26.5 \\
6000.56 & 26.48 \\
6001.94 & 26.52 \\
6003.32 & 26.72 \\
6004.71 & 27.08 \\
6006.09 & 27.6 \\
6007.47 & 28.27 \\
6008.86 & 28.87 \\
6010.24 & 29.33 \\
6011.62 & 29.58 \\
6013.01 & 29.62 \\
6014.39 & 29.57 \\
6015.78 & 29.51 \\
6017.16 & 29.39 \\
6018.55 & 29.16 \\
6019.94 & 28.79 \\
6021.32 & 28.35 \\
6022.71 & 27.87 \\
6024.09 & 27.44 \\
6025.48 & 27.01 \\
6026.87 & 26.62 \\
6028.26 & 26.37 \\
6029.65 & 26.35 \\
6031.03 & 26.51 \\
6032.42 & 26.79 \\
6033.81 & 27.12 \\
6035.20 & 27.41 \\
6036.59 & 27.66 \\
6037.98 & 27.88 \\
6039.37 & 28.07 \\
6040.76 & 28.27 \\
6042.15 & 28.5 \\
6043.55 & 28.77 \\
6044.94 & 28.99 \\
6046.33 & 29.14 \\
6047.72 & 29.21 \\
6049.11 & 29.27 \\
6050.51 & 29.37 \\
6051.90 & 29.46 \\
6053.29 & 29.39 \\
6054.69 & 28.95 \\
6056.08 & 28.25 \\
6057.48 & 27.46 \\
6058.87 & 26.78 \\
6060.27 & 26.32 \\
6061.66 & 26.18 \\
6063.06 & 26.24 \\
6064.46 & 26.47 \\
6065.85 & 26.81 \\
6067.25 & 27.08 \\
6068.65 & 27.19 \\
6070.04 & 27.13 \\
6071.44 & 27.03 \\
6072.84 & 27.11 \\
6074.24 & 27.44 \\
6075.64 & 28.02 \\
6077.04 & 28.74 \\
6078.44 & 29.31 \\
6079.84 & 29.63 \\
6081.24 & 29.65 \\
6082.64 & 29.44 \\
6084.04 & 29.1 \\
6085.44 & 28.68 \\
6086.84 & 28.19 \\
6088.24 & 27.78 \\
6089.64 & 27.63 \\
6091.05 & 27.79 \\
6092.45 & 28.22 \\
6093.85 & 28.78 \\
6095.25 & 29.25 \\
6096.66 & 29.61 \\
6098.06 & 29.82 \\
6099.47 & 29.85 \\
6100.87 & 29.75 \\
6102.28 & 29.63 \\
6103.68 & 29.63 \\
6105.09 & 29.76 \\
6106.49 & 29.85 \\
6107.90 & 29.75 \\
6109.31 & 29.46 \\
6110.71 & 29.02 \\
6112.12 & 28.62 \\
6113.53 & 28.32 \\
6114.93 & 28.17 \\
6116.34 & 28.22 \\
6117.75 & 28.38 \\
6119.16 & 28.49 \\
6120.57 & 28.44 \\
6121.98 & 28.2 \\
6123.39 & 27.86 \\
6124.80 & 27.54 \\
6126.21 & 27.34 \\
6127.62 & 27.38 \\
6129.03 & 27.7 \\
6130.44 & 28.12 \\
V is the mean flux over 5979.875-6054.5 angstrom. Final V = 28.3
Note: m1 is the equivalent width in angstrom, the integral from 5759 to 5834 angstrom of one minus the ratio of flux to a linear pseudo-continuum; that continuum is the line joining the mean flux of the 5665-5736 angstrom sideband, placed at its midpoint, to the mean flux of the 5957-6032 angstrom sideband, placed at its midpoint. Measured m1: -4.6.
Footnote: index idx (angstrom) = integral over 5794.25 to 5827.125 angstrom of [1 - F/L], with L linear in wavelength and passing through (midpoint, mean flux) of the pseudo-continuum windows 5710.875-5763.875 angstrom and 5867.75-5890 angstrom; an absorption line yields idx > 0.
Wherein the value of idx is -3.5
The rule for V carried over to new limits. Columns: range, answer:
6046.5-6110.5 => 28.5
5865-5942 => 28.7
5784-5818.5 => 31.1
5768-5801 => 28.7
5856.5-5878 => 29.4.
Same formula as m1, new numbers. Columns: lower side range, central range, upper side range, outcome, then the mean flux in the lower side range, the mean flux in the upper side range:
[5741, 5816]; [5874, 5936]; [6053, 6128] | 0.96 angstrom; 29.5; 28.3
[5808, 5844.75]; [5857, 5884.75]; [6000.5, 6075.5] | 0.52 angstrom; 30.3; 27.9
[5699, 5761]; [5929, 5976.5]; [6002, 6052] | -1.17 angstrom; 28.7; 28.2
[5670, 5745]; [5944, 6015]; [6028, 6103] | -0.71 angstrom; 28.6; 28.2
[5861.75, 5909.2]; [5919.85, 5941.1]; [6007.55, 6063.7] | 0.10 angstrom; 29.1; 28.1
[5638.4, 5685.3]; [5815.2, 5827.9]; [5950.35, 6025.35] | -1.28 angstrom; 27.5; 28.4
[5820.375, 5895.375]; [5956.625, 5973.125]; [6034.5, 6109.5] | -0.06 angstrom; 28.7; 28.4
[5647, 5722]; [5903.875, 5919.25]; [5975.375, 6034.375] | -0.15 angstrom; 27.9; 28.1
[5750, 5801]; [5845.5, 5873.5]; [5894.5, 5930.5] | 0.40 angstrom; 29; 28.6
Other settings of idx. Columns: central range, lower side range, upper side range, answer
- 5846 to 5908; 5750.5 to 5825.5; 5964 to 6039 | 1.3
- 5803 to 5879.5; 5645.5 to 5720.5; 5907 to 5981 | -3.3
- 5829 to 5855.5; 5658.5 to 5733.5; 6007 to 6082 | 0.5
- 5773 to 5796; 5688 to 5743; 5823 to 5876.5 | 0.7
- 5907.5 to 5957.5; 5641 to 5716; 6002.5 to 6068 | -1.4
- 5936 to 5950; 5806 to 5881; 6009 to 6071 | -0.4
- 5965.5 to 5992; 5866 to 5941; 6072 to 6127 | -0.3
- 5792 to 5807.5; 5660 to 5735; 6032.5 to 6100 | -1.9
